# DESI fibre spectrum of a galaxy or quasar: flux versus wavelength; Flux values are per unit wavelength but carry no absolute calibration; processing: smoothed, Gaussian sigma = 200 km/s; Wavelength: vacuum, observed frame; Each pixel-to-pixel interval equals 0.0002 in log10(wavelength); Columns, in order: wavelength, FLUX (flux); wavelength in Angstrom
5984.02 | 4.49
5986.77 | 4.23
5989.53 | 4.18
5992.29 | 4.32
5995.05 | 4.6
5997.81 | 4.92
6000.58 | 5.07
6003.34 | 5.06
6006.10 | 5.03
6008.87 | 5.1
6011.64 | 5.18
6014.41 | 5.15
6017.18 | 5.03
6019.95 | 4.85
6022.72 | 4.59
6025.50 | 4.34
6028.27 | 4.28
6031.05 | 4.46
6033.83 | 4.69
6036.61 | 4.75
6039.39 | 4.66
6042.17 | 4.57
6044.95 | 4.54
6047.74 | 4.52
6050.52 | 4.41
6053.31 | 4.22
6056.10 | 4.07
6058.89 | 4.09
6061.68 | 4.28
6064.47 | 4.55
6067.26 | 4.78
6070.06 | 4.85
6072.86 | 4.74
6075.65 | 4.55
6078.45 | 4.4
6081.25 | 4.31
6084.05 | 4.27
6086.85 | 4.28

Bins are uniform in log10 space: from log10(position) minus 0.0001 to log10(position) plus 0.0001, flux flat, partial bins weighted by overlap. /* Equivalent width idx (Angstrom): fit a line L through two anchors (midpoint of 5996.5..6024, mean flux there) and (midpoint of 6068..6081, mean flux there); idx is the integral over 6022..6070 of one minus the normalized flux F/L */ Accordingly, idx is 3.2 Angstrom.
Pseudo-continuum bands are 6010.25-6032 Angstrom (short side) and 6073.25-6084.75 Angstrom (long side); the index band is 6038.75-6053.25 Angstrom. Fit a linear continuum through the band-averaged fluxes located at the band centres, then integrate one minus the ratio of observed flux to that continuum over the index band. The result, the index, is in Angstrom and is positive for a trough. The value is 0.31 Angstrom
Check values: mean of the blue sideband 4.74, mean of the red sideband 4.42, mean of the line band 4.51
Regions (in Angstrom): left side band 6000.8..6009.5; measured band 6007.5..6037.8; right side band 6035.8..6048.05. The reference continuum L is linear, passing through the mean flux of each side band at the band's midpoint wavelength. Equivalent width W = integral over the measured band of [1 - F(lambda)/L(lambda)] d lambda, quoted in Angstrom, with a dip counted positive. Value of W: 0.5 Angstrom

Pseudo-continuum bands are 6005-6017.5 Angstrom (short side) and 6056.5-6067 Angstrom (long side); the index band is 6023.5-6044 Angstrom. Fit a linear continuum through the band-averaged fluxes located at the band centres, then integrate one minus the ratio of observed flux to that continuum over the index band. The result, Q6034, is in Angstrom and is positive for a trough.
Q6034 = 1.0 Angstrom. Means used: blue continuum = 5.1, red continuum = 4.34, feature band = 4.54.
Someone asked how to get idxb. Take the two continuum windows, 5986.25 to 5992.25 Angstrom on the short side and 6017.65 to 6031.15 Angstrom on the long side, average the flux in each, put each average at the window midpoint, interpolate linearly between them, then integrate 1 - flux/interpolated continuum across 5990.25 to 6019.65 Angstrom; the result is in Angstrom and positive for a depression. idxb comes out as -3.7 Angstrom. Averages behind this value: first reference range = 4.22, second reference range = 4.54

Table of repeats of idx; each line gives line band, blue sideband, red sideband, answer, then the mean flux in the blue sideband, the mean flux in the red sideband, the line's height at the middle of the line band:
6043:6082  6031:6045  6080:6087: -0.08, 4.63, 4.29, 4.45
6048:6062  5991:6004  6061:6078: 1.28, 4.78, 4.63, 4.66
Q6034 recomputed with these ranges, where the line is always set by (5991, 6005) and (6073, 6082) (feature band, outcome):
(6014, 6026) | -0.21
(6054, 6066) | 0.78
